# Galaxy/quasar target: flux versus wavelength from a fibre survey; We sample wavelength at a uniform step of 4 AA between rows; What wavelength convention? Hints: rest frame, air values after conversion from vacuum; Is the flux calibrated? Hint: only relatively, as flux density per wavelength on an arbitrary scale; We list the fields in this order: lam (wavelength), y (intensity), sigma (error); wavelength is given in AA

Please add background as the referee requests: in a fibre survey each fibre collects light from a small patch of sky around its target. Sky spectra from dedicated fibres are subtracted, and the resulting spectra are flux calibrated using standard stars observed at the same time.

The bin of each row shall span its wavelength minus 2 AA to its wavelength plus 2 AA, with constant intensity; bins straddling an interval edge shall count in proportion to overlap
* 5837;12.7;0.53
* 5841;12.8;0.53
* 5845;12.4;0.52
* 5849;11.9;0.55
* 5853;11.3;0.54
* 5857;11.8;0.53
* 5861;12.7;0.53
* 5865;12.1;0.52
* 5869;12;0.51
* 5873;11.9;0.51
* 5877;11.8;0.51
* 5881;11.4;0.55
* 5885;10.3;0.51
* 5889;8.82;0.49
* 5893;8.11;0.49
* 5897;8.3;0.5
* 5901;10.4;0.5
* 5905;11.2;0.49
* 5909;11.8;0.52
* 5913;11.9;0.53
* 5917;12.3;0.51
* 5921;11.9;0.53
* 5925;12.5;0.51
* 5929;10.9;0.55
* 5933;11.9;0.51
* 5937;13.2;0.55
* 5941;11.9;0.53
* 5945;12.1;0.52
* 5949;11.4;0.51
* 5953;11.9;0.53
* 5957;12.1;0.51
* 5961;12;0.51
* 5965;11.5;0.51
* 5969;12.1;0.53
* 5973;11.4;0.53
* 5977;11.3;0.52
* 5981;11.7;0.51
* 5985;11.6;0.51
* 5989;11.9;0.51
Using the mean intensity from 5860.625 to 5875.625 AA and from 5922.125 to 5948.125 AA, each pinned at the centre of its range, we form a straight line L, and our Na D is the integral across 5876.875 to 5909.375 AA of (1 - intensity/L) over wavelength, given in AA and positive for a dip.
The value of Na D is 5.4 AA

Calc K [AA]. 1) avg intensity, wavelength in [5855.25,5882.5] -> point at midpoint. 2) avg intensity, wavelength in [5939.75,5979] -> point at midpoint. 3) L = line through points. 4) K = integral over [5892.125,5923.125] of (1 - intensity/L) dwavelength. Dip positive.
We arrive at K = 2.7 AA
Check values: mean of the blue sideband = 12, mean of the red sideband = 11.8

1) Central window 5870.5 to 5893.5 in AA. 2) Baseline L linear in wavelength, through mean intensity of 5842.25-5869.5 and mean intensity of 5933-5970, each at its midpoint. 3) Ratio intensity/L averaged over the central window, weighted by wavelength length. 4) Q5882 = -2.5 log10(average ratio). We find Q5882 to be 0.14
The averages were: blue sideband 12.1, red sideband 12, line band 10.6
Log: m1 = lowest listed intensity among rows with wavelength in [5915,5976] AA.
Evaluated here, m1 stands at 10.9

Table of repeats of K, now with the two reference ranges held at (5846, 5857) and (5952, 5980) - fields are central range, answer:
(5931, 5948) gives -0.7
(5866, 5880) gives -0.2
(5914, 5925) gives -0.4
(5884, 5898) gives 3.5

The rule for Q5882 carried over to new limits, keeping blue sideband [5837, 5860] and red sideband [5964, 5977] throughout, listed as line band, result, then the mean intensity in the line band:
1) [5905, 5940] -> -0.016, 12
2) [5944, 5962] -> -0.017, 11.9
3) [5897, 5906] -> 0.168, 10.2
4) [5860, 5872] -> -0.013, 12.2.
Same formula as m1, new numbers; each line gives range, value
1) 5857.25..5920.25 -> 8.11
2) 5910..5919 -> 11.9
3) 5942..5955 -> 11.4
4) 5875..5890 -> 8.82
